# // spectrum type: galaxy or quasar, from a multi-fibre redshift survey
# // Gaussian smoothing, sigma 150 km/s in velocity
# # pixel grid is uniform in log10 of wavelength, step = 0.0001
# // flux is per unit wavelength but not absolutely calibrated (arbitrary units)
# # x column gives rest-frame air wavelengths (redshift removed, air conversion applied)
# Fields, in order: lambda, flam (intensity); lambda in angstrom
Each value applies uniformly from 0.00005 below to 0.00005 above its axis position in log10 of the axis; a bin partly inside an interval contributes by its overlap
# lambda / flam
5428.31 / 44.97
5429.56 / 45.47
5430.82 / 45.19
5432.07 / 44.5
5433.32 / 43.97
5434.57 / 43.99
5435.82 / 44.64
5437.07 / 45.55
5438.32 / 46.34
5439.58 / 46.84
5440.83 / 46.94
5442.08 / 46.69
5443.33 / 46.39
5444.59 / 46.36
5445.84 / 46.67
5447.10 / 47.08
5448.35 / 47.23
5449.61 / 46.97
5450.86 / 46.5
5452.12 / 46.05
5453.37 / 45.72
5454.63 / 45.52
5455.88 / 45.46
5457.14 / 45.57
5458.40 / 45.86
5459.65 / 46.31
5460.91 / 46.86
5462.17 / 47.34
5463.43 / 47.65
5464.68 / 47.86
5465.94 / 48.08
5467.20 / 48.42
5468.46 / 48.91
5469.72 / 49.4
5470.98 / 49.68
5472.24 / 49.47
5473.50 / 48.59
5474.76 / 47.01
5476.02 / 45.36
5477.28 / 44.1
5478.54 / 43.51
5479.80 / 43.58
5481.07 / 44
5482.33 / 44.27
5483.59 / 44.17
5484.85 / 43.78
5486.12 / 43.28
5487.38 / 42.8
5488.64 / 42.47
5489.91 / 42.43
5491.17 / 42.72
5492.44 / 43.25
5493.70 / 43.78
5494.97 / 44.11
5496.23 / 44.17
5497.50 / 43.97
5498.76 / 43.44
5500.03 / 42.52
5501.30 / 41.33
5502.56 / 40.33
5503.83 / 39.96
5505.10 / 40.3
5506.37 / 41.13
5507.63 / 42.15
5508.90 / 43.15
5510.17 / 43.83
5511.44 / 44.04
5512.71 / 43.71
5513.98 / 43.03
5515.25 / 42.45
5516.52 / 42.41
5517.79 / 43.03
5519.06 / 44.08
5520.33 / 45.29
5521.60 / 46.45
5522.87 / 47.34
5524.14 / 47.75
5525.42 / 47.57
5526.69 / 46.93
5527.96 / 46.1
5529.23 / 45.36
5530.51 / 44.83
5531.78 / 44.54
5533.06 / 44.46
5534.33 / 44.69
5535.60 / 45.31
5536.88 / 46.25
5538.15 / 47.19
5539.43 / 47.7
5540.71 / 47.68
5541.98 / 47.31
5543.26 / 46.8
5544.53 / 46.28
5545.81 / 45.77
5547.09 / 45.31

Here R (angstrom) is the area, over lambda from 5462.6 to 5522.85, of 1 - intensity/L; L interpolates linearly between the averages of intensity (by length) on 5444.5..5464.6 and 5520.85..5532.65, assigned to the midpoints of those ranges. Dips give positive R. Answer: 2.6 angstrom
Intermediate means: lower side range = 46.5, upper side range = 46.3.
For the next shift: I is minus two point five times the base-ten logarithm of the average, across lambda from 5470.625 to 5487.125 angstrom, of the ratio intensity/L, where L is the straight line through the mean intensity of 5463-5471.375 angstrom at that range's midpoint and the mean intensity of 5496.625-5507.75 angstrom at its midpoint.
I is 0.02 mag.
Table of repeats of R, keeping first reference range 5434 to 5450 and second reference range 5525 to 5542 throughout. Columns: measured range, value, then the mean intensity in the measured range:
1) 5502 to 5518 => 1.3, 42.2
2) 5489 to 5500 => 0.7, 43.4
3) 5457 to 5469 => -0.3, 47.3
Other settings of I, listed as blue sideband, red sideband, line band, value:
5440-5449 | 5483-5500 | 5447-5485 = -0.030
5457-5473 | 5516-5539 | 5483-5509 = 0.100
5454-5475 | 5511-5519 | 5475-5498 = 0.047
